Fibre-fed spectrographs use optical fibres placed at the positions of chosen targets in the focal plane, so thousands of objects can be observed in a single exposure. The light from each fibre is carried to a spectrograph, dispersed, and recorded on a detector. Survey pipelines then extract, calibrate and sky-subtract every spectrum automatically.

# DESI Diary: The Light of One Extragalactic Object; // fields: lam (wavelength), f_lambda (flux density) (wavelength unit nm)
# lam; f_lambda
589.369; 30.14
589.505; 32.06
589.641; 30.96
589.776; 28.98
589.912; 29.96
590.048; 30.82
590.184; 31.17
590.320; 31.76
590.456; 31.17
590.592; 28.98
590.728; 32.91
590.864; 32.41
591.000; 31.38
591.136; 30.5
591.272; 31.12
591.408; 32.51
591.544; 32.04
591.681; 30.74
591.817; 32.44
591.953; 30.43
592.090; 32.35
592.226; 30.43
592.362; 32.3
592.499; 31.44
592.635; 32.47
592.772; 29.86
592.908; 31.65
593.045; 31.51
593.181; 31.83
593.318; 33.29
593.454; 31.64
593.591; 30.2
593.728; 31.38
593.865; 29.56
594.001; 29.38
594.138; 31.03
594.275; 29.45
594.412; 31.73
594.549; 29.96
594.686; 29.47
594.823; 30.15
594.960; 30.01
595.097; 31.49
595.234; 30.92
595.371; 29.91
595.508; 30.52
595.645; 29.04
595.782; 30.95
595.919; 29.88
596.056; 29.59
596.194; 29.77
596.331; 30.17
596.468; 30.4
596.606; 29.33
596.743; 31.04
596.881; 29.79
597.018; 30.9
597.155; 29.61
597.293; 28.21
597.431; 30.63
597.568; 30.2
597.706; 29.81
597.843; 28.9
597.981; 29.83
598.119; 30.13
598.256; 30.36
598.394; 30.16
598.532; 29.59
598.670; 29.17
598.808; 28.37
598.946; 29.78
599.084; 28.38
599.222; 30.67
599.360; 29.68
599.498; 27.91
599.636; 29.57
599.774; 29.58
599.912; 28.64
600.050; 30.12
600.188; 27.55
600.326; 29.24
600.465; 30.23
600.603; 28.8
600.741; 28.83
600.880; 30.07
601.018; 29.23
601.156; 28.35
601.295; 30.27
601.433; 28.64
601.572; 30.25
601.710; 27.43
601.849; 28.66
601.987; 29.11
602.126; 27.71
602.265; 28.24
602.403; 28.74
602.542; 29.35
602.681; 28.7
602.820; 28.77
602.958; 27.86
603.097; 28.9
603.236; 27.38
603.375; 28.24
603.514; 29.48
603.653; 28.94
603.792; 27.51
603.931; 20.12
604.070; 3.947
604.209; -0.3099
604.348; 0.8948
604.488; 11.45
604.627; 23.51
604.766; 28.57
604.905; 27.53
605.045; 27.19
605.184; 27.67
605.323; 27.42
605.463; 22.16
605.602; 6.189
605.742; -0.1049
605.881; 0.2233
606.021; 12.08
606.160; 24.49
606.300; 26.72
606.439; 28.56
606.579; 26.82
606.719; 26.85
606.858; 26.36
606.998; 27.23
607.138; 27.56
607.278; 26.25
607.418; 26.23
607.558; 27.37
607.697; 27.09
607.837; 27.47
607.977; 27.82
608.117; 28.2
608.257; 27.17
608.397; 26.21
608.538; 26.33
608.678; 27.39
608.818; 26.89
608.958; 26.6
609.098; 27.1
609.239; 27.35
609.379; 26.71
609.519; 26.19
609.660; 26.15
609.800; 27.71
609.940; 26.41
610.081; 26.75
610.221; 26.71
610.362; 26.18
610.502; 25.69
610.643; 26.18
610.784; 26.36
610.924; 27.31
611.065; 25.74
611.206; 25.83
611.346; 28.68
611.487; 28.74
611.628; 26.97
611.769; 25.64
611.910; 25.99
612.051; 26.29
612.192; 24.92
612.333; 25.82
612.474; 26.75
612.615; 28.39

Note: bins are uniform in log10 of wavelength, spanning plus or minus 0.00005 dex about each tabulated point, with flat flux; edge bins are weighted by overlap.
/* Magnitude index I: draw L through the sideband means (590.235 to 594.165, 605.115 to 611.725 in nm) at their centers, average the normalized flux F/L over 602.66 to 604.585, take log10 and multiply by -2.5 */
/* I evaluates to 0.29 mag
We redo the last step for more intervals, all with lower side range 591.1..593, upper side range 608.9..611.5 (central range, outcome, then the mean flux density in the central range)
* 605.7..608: 0.19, 23.1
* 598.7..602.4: 0.01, 29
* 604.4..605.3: 0.17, 24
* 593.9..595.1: 0.02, 30.2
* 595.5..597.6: 0.01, 30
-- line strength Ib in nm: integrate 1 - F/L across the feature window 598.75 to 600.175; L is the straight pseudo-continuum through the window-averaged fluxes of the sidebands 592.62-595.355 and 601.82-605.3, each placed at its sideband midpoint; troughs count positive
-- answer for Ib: -0.12 nm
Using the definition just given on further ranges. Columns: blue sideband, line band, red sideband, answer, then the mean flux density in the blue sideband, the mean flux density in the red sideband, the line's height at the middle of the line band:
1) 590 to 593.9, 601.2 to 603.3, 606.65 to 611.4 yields 0.00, 31.4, 26.8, 28.6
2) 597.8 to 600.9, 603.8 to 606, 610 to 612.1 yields 0.99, 29.4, 26.6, 28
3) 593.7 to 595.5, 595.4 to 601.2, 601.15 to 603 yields -0.01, 30.3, 28.7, 29.5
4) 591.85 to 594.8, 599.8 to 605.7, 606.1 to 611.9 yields 0.70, 31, 26.8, 28.5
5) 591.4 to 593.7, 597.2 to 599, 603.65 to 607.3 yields -0.22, 31.6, 19.6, 26.4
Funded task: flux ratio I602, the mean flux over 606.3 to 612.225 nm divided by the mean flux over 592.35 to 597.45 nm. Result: 0.88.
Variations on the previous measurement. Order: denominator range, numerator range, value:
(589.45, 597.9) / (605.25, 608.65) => 0.75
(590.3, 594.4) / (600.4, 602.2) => 0.93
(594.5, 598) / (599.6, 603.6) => 0.96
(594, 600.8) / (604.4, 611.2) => 0.82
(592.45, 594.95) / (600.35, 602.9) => 0.94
